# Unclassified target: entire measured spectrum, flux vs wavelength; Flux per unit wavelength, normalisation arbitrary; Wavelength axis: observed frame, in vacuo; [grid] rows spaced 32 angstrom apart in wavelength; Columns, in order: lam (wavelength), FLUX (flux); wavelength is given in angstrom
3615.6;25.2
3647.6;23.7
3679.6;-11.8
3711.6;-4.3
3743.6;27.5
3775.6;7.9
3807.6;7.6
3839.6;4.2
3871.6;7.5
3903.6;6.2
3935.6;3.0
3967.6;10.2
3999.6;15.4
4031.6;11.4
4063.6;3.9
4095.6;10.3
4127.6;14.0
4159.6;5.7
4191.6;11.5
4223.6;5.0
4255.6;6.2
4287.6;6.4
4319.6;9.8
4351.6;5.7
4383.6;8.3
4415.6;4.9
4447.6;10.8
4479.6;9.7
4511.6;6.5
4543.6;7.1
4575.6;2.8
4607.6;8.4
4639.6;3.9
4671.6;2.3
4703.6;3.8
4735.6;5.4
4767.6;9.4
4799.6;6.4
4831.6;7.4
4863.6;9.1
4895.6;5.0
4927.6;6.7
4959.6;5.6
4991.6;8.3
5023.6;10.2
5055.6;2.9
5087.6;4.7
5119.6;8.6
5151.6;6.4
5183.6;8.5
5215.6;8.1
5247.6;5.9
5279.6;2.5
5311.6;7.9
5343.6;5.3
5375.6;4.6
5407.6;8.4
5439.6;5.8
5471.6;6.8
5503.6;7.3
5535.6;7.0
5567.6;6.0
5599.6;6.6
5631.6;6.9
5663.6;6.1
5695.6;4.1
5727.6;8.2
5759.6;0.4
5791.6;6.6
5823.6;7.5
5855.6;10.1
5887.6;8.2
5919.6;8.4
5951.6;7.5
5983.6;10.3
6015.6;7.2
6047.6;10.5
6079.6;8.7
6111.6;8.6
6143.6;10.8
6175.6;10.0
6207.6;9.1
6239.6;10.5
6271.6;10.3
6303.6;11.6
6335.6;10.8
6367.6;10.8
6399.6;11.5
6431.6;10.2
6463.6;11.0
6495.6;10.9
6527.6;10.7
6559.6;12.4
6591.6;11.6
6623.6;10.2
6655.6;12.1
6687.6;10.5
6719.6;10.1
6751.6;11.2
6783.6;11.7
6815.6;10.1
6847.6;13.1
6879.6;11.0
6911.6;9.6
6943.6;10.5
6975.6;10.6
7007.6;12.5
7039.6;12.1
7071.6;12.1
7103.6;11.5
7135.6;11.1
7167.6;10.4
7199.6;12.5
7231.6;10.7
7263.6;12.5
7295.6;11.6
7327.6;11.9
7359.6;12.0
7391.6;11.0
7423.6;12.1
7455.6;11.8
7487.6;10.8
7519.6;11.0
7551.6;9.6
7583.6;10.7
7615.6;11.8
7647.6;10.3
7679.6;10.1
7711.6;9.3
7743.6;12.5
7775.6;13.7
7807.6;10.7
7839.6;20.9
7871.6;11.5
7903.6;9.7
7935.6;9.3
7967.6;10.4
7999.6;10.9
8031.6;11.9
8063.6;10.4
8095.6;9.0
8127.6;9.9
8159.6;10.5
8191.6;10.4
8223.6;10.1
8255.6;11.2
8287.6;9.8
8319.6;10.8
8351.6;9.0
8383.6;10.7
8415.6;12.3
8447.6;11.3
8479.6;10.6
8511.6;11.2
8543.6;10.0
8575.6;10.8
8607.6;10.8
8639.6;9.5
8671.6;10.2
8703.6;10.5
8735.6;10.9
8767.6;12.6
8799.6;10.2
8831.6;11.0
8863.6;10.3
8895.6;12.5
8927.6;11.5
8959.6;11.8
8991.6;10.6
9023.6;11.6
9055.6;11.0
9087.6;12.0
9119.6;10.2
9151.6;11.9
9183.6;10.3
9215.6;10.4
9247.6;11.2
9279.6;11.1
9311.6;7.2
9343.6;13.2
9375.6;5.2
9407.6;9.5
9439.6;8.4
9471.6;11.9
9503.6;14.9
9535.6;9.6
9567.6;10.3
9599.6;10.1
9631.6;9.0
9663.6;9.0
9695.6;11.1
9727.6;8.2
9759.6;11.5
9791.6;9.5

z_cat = 0.57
